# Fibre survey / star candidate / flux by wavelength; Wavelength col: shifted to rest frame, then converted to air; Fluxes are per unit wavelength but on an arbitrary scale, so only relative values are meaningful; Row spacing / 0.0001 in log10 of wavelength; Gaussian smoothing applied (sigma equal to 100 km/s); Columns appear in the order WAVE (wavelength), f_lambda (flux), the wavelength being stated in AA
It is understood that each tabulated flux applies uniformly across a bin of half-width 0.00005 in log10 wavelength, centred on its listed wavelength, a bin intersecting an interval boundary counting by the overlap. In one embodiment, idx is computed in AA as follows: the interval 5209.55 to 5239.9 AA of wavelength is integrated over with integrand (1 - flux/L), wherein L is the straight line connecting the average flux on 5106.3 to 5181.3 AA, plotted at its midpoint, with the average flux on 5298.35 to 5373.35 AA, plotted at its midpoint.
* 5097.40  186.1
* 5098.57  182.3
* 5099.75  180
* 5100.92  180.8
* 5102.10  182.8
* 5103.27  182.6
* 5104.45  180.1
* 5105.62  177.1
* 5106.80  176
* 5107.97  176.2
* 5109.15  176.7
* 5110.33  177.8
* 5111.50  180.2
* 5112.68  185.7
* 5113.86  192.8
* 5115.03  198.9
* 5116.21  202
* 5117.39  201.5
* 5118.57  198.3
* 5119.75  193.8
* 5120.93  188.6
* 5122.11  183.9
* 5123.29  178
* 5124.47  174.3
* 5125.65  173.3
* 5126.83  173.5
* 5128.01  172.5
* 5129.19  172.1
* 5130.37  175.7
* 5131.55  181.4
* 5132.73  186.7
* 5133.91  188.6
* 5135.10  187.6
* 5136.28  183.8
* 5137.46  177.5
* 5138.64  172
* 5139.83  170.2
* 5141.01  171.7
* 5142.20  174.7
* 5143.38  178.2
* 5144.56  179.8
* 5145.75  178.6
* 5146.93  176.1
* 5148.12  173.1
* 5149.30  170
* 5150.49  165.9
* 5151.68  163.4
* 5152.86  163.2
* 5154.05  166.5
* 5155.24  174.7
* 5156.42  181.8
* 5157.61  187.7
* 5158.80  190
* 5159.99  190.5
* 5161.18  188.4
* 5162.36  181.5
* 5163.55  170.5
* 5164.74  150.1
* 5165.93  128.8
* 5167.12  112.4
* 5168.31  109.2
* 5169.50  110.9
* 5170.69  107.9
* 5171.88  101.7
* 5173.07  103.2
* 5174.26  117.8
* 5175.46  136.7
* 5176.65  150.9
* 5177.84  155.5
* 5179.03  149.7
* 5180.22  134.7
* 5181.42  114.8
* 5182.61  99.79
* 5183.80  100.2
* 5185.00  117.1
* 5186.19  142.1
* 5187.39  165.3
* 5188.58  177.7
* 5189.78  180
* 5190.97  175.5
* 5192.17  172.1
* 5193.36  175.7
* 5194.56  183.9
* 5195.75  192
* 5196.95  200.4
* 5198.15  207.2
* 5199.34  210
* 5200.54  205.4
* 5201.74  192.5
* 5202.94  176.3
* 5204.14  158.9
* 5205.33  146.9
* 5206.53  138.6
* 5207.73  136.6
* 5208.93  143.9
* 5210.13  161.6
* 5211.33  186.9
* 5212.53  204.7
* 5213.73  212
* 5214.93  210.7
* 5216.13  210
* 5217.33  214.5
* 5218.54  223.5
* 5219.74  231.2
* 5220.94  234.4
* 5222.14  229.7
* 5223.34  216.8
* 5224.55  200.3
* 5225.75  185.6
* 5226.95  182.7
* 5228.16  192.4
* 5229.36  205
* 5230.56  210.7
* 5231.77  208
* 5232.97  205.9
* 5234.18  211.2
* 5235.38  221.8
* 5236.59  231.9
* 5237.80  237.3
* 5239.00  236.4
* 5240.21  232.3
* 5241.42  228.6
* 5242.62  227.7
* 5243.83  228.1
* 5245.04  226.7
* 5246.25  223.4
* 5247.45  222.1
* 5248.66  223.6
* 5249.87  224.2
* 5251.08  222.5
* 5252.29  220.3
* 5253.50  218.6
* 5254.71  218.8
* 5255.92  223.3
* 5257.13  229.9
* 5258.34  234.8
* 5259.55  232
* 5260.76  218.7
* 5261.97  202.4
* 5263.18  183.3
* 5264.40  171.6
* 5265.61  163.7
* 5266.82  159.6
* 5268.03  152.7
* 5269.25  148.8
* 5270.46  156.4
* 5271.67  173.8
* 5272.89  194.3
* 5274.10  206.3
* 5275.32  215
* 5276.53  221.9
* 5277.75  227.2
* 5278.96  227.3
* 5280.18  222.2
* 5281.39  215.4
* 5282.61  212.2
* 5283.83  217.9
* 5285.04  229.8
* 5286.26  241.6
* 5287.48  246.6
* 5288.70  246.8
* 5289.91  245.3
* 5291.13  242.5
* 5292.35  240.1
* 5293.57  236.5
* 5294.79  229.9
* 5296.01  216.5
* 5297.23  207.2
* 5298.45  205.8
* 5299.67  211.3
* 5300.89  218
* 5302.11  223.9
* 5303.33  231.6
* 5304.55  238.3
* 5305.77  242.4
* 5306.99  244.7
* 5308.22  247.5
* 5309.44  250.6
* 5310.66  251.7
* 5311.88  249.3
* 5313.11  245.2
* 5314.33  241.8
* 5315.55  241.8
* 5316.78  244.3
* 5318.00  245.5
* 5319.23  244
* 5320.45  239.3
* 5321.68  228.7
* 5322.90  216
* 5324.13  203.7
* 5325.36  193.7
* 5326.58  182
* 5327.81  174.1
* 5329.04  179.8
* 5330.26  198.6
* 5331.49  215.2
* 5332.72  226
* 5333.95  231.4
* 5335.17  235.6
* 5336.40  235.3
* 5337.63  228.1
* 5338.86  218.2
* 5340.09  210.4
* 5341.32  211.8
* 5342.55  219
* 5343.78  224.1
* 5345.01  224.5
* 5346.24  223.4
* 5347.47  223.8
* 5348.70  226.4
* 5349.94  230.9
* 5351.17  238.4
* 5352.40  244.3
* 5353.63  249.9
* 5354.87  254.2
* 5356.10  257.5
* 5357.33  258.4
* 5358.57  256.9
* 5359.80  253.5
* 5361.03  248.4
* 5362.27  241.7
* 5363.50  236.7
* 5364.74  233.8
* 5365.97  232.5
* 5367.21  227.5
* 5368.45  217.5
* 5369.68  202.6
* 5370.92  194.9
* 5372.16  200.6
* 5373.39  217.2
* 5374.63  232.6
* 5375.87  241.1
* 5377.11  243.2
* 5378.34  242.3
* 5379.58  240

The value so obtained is -2.7 AA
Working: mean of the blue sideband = 168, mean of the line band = 211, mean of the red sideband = 228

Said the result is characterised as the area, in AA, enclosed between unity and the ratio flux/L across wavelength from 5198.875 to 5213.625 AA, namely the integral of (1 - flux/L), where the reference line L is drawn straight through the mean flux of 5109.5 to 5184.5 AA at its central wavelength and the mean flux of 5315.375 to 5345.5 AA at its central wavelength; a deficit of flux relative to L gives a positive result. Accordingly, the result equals 0.7 AA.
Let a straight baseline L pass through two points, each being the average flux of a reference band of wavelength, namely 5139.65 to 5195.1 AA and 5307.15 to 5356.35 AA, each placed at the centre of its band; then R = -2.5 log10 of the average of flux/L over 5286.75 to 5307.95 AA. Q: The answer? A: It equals -0.09 mag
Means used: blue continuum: 155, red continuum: 228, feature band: 231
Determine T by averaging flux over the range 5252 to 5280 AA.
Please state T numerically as 200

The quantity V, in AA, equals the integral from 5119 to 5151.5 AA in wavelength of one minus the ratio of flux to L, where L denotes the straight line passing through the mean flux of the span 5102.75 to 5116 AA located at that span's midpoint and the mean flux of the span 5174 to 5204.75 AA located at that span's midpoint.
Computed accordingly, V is -0.3 AA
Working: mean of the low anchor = 183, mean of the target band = 178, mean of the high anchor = 162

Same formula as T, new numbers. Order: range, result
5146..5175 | 154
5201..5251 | 205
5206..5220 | 189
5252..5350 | 219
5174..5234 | 178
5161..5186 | 130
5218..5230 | 210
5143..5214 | 160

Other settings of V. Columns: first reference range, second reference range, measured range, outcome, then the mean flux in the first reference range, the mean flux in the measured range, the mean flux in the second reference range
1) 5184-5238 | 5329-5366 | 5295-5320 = -1.70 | 191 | 235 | 232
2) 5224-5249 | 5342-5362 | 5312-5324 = -0.25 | 216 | 237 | 240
